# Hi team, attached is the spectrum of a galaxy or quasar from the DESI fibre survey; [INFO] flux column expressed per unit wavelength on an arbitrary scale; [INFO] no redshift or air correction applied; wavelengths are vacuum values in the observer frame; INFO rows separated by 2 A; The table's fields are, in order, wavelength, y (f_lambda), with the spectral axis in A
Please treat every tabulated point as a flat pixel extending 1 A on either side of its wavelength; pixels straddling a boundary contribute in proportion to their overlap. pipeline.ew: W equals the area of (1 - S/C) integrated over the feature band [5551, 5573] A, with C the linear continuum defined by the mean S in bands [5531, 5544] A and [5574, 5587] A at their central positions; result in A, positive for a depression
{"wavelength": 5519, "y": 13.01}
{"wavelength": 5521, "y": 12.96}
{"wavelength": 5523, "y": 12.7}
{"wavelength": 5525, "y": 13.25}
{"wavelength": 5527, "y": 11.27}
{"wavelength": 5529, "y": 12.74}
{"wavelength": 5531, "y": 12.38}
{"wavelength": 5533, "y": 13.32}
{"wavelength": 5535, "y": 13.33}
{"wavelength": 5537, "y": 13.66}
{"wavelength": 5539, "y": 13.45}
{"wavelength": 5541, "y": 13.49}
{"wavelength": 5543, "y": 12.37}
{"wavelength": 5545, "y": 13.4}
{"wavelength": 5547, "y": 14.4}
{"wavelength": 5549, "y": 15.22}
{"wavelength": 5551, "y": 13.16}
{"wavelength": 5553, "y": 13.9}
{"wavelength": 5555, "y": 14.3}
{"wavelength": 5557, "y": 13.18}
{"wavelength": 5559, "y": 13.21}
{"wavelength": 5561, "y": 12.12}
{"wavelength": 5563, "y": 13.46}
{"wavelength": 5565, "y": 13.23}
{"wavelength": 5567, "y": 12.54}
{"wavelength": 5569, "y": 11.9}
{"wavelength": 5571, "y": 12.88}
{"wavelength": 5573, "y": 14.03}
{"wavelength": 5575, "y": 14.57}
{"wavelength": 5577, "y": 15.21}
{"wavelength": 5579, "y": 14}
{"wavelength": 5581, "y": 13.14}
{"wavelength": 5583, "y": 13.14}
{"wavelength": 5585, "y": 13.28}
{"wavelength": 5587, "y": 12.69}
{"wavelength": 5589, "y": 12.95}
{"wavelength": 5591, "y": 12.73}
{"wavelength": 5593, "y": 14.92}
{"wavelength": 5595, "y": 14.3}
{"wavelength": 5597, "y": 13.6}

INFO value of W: 0.7 A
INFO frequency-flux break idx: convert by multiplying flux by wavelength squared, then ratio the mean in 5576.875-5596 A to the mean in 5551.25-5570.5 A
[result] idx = 1.0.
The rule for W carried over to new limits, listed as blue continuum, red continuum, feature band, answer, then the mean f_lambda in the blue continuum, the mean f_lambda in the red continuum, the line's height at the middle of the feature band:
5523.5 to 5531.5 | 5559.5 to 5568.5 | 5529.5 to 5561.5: -2.09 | 12.4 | 12.8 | 12.6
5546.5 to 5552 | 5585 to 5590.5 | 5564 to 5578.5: -0.04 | 14.2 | 12.9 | 13.5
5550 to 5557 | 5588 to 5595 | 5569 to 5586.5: 0.03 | 13.7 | 13.6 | 13.7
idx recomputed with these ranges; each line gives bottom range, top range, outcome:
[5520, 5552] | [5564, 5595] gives 1.03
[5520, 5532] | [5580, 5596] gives 1.09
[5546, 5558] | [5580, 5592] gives 0.94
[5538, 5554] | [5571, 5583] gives 1.03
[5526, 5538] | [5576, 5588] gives 1.08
